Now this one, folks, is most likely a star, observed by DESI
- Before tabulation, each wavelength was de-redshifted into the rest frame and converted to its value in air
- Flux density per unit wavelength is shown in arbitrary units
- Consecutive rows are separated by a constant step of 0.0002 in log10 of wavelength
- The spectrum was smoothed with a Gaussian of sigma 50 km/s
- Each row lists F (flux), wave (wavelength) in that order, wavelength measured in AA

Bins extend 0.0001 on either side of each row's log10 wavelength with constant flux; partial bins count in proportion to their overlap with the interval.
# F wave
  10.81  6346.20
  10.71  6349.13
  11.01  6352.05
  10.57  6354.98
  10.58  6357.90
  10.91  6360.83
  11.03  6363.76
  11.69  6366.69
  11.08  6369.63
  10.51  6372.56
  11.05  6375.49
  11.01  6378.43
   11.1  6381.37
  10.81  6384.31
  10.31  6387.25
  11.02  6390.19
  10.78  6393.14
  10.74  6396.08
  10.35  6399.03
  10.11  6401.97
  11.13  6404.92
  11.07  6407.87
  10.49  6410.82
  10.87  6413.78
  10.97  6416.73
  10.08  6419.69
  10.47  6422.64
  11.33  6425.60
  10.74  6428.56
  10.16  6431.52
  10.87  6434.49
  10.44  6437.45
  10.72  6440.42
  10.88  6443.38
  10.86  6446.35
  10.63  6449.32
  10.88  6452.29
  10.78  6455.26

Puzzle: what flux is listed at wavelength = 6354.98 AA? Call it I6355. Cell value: 10.57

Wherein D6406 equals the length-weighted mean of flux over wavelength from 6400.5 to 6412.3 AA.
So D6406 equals 10.7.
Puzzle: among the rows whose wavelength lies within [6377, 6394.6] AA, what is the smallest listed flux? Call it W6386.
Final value 10.31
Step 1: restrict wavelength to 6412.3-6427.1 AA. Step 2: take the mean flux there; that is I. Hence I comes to 10.7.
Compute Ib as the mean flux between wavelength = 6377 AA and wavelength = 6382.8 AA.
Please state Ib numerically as 11.1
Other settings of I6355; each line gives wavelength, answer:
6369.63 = 11.08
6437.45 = 10.44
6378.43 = 11.01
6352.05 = 11.01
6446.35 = 10.86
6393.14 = 10.78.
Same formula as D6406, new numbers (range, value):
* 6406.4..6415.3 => 10.8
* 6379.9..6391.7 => 10.8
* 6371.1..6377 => 10.8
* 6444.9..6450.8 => 10.7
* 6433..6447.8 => 10.8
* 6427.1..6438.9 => 10.6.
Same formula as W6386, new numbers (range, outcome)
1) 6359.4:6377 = 10.51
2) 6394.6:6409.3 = 10.11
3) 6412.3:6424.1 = 10.08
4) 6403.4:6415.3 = 10.49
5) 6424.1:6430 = 10.74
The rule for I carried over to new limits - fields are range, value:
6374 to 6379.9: 11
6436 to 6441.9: 10.6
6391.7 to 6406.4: 10.6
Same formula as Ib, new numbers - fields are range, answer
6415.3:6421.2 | 10.5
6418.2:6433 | 10.6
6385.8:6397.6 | 10.7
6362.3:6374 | 11.1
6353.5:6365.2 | 10.8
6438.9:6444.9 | 10.8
